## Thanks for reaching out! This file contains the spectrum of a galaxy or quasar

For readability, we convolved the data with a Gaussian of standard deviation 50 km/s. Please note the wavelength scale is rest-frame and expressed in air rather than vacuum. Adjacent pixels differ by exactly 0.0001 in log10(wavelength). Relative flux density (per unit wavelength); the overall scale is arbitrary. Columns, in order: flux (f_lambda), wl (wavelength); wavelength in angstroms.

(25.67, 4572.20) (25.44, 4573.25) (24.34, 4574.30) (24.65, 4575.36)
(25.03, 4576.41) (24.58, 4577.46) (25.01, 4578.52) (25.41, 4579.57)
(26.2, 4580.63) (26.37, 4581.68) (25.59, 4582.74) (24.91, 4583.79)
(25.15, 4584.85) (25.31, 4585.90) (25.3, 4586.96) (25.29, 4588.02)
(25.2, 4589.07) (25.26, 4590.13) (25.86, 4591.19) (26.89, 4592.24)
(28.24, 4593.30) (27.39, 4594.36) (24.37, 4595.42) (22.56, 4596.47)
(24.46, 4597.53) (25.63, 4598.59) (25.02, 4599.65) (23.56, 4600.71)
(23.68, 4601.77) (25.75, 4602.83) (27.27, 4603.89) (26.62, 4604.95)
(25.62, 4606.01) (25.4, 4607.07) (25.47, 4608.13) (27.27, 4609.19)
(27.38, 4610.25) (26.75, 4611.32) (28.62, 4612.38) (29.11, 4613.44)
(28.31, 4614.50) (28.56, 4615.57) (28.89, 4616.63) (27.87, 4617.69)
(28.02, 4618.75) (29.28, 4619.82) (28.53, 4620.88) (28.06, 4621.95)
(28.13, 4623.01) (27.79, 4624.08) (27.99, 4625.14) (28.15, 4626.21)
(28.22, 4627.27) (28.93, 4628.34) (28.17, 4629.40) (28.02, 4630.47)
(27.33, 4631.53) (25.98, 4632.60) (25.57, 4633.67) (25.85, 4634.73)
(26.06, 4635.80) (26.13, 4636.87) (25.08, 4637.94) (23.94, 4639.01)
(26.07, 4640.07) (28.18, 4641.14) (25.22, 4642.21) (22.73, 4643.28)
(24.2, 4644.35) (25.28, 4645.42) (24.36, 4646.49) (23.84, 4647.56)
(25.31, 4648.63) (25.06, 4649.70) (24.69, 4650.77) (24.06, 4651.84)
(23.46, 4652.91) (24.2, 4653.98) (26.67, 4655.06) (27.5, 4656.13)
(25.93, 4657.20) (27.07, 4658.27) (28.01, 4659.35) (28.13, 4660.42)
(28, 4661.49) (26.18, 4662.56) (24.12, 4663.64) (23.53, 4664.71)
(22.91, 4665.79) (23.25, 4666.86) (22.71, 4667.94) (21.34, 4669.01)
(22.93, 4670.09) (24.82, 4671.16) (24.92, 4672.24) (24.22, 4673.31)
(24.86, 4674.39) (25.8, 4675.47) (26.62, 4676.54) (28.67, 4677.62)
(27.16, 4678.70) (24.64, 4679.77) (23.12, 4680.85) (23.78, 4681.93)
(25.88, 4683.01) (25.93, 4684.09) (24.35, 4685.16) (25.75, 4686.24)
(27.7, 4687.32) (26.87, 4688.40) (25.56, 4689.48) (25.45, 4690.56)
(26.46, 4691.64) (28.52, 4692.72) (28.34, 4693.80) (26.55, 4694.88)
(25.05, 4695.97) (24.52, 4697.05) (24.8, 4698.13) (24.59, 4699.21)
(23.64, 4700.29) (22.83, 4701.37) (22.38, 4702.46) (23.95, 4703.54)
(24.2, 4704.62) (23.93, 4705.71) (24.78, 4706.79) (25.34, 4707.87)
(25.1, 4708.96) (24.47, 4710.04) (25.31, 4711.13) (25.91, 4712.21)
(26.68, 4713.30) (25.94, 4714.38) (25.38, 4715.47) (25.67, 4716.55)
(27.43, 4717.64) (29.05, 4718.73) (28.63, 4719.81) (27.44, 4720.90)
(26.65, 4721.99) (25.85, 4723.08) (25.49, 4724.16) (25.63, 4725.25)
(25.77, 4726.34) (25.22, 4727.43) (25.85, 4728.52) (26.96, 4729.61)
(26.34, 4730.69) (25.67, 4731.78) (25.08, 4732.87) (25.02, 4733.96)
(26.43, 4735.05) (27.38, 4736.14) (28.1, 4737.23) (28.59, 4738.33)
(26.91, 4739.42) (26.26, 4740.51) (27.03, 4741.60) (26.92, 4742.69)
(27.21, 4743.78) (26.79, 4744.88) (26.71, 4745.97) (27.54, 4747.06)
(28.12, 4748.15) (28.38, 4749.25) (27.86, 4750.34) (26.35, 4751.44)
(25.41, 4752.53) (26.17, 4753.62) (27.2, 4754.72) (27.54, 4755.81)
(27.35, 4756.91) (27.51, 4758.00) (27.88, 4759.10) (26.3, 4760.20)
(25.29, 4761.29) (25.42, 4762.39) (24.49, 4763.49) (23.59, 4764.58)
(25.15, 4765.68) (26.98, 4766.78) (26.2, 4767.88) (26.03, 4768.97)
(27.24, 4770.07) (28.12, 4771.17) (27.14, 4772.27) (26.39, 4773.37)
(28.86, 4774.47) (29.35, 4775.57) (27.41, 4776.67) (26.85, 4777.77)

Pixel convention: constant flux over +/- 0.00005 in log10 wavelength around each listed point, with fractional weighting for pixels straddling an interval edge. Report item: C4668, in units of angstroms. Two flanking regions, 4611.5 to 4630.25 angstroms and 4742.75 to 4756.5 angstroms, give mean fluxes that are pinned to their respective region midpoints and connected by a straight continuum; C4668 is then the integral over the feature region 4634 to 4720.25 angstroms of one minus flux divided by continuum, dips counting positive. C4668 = 7.63 angstroms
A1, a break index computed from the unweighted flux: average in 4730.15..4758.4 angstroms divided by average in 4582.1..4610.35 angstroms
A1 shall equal 1.05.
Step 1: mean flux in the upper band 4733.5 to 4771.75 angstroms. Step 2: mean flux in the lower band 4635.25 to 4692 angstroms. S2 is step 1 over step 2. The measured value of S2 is 1.1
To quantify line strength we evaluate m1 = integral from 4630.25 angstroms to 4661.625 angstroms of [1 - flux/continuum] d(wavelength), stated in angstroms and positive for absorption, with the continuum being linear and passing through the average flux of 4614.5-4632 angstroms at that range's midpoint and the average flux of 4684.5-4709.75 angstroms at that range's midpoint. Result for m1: 1.89 angstroms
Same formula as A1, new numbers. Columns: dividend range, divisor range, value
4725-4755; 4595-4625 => 1.00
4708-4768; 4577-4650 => 1.01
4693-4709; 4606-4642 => 0.90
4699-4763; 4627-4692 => 1.03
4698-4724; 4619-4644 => 0.94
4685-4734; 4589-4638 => 0.96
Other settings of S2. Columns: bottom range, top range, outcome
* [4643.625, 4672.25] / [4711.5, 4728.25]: 1.06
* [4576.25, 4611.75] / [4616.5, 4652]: 1.04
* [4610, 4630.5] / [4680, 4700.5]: 0.91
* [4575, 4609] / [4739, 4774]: 1.05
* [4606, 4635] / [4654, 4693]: 0.92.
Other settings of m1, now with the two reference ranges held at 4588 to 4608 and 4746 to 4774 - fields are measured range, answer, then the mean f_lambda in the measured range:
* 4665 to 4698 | 1.0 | 25.3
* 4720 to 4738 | 0.1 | 26.2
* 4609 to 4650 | -1.9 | 26.9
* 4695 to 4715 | 1.2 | 24.7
